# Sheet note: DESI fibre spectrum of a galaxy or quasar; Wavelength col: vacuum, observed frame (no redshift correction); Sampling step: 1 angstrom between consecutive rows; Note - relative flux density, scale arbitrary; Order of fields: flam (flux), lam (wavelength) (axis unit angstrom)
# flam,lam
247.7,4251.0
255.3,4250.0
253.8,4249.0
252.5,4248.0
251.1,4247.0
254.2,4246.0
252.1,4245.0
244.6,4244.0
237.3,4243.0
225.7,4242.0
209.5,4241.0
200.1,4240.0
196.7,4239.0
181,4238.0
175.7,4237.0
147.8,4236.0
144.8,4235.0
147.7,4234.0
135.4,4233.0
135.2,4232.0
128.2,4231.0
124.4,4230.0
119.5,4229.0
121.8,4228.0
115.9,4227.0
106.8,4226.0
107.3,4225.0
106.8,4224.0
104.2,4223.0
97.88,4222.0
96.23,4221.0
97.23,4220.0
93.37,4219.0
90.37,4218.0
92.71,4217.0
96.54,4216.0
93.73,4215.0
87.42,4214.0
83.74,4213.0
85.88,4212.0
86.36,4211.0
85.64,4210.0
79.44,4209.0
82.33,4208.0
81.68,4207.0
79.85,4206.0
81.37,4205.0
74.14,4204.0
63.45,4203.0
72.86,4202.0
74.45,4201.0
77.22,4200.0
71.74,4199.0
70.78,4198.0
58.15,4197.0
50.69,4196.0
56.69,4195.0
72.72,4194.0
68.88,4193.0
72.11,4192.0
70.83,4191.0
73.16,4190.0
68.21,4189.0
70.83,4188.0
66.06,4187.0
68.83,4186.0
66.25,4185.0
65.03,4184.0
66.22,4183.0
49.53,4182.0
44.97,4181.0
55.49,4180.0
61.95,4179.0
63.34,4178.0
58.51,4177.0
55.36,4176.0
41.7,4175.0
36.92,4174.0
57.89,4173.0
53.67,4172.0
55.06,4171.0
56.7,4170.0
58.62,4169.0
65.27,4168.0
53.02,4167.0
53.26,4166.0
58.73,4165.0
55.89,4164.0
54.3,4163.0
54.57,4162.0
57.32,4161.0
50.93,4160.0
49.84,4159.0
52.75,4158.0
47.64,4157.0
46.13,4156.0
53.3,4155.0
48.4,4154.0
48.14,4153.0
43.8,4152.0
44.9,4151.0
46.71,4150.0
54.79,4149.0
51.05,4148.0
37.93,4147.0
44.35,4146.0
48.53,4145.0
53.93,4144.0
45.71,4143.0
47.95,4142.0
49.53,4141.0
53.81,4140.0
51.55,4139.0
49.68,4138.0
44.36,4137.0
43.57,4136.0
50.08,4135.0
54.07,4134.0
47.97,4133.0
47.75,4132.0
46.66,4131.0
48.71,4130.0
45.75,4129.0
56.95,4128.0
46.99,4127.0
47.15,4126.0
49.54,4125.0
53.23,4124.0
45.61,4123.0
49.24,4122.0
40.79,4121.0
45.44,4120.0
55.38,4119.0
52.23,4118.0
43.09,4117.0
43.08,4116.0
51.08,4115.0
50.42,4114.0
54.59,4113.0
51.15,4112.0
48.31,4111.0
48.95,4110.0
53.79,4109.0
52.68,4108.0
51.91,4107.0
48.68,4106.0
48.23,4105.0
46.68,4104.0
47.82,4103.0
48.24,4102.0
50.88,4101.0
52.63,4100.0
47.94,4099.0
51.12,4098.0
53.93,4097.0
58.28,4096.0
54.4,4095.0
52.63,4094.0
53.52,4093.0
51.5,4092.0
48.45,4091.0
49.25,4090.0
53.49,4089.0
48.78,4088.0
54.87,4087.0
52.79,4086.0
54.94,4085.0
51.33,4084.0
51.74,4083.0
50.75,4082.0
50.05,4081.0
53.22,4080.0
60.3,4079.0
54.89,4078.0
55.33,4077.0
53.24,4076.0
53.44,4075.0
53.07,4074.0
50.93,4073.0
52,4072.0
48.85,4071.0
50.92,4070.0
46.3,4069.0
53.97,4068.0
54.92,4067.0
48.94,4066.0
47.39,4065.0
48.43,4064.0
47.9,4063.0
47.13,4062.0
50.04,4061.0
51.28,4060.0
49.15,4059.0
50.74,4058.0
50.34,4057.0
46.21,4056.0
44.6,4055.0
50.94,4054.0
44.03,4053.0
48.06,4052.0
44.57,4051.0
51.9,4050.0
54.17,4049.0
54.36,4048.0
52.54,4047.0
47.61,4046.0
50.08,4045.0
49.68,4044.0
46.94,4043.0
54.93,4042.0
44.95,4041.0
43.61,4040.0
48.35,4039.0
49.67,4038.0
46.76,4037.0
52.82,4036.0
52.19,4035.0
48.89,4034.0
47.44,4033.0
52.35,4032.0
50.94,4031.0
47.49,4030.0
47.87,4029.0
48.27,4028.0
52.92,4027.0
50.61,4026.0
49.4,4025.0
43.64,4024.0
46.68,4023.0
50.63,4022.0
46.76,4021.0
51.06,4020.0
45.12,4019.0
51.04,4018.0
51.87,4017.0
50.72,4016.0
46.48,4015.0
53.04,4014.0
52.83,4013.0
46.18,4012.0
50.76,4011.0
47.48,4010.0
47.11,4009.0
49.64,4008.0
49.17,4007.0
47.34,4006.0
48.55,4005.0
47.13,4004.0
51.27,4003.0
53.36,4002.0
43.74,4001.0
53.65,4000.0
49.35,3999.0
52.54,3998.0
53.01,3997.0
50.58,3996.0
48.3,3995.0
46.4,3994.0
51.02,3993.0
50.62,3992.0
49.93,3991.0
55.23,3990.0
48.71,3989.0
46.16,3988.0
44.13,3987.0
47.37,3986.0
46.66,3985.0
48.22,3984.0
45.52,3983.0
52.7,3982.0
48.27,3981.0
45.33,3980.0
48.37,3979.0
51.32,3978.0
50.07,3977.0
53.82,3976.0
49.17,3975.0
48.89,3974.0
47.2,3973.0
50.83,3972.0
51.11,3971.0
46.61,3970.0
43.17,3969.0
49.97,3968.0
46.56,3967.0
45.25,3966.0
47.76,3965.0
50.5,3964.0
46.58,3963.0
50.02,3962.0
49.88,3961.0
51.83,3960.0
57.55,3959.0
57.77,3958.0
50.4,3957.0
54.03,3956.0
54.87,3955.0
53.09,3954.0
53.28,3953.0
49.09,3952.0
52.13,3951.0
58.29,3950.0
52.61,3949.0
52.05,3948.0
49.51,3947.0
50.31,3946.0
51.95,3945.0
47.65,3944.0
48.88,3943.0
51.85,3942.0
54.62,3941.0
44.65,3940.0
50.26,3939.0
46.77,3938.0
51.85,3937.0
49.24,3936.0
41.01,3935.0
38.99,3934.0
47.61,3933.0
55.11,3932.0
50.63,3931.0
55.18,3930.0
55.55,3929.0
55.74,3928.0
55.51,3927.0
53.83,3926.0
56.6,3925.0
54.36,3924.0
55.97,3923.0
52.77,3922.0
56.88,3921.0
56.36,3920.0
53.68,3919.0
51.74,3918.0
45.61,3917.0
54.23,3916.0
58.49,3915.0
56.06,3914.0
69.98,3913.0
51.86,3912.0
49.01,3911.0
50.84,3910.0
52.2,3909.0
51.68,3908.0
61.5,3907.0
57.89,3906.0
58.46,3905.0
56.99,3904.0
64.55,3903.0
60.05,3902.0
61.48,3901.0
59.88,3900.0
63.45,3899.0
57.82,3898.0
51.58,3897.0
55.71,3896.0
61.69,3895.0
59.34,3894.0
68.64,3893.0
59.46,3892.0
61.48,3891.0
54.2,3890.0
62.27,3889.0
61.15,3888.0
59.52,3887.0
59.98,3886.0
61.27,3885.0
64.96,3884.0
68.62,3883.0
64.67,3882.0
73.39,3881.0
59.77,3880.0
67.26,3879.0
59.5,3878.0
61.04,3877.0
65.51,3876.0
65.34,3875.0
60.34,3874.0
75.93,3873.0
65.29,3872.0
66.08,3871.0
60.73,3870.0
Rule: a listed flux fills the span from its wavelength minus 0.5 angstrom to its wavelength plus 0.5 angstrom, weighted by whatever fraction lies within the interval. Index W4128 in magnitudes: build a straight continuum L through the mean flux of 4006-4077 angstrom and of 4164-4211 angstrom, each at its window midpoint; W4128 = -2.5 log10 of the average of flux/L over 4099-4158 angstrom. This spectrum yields 0.196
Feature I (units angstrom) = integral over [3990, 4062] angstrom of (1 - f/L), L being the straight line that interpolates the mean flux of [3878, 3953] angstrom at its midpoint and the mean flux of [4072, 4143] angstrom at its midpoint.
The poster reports 4.6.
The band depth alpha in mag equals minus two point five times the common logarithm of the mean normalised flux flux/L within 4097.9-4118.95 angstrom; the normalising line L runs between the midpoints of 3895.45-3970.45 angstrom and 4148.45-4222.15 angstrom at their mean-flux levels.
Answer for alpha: 0.24 mag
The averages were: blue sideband 52.9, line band 49.8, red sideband 65.8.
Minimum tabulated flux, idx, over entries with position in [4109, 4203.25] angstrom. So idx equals 36.92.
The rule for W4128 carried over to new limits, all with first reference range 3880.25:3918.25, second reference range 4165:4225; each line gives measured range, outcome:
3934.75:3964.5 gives 0.19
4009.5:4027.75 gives 0.29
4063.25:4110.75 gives 0.29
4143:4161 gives 0.40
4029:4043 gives 0.30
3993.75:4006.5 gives 0.26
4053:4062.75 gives 0.33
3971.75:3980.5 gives 0.25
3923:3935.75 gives 0.17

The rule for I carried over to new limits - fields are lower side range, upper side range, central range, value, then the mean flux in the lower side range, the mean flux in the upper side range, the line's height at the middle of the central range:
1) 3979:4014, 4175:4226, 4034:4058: 2.8 angstrom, 49.1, 75.9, 55.6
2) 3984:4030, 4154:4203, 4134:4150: 2.5 angstrom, 49.2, 59.6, 57.4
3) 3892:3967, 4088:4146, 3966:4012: 3.0 angstrom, 53.7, 49.7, 52.4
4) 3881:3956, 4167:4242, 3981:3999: 4.2 angstrom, 55.3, 90.1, 64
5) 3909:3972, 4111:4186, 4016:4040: 1.1 angstrom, 51.7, 51.3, 51.5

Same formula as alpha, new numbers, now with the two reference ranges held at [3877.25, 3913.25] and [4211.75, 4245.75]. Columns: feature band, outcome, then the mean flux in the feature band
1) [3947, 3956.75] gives 0.35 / 53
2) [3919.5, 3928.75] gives 0.20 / 55.3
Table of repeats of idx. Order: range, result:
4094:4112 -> 46.68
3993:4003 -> 43.74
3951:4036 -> 43.17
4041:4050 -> 44.95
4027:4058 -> 43.61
